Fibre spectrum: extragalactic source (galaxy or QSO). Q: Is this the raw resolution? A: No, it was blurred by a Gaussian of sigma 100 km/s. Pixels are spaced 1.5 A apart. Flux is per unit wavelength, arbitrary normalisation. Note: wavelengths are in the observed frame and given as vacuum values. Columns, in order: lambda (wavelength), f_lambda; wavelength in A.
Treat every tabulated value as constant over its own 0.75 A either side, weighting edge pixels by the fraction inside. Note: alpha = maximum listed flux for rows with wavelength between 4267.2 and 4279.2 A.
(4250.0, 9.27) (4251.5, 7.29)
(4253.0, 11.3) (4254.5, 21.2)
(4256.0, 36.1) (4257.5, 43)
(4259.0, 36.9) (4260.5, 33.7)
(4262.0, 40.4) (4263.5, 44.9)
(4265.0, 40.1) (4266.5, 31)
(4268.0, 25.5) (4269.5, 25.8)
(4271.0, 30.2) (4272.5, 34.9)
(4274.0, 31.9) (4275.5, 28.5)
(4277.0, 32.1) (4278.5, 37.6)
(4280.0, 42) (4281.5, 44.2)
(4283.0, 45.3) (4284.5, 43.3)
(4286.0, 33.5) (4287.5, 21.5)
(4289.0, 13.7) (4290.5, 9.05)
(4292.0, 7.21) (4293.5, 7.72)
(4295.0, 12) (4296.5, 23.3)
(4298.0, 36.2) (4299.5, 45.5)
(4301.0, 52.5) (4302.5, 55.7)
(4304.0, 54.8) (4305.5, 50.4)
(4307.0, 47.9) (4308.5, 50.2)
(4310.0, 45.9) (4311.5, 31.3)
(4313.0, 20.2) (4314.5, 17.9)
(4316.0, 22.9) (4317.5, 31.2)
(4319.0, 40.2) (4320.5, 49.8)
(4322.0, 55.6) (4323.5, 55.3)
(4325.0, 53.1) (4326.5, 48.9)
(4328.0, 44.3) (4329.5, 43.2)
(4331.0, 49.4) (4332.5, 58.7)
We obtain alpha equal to 37.6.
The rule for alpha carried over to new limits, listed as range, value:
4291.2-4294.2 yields 7.72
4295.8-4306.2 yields 55.7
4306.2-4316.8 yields 50.2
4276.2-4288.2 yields 45.3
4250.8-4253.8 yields 11.3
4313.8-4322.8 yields 55.6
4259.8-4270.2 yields 44.9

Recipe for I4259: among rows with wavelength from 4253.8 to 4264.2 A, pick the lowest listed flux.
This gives 21.2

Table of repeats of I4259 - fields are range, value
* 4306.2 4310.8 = 45.9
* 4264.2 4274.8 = 25.5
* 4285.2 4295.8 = 7.21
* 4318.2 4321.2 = 40.2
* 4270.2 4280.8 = 28.5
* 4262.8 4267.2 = 31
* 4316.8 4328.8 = 31.2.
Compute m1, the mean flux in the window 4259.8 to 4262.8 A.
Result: 37.2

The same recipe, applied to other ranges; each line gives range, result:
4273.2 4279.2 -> 32.5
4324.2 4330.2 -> 47.5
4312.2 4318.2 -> 23.1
